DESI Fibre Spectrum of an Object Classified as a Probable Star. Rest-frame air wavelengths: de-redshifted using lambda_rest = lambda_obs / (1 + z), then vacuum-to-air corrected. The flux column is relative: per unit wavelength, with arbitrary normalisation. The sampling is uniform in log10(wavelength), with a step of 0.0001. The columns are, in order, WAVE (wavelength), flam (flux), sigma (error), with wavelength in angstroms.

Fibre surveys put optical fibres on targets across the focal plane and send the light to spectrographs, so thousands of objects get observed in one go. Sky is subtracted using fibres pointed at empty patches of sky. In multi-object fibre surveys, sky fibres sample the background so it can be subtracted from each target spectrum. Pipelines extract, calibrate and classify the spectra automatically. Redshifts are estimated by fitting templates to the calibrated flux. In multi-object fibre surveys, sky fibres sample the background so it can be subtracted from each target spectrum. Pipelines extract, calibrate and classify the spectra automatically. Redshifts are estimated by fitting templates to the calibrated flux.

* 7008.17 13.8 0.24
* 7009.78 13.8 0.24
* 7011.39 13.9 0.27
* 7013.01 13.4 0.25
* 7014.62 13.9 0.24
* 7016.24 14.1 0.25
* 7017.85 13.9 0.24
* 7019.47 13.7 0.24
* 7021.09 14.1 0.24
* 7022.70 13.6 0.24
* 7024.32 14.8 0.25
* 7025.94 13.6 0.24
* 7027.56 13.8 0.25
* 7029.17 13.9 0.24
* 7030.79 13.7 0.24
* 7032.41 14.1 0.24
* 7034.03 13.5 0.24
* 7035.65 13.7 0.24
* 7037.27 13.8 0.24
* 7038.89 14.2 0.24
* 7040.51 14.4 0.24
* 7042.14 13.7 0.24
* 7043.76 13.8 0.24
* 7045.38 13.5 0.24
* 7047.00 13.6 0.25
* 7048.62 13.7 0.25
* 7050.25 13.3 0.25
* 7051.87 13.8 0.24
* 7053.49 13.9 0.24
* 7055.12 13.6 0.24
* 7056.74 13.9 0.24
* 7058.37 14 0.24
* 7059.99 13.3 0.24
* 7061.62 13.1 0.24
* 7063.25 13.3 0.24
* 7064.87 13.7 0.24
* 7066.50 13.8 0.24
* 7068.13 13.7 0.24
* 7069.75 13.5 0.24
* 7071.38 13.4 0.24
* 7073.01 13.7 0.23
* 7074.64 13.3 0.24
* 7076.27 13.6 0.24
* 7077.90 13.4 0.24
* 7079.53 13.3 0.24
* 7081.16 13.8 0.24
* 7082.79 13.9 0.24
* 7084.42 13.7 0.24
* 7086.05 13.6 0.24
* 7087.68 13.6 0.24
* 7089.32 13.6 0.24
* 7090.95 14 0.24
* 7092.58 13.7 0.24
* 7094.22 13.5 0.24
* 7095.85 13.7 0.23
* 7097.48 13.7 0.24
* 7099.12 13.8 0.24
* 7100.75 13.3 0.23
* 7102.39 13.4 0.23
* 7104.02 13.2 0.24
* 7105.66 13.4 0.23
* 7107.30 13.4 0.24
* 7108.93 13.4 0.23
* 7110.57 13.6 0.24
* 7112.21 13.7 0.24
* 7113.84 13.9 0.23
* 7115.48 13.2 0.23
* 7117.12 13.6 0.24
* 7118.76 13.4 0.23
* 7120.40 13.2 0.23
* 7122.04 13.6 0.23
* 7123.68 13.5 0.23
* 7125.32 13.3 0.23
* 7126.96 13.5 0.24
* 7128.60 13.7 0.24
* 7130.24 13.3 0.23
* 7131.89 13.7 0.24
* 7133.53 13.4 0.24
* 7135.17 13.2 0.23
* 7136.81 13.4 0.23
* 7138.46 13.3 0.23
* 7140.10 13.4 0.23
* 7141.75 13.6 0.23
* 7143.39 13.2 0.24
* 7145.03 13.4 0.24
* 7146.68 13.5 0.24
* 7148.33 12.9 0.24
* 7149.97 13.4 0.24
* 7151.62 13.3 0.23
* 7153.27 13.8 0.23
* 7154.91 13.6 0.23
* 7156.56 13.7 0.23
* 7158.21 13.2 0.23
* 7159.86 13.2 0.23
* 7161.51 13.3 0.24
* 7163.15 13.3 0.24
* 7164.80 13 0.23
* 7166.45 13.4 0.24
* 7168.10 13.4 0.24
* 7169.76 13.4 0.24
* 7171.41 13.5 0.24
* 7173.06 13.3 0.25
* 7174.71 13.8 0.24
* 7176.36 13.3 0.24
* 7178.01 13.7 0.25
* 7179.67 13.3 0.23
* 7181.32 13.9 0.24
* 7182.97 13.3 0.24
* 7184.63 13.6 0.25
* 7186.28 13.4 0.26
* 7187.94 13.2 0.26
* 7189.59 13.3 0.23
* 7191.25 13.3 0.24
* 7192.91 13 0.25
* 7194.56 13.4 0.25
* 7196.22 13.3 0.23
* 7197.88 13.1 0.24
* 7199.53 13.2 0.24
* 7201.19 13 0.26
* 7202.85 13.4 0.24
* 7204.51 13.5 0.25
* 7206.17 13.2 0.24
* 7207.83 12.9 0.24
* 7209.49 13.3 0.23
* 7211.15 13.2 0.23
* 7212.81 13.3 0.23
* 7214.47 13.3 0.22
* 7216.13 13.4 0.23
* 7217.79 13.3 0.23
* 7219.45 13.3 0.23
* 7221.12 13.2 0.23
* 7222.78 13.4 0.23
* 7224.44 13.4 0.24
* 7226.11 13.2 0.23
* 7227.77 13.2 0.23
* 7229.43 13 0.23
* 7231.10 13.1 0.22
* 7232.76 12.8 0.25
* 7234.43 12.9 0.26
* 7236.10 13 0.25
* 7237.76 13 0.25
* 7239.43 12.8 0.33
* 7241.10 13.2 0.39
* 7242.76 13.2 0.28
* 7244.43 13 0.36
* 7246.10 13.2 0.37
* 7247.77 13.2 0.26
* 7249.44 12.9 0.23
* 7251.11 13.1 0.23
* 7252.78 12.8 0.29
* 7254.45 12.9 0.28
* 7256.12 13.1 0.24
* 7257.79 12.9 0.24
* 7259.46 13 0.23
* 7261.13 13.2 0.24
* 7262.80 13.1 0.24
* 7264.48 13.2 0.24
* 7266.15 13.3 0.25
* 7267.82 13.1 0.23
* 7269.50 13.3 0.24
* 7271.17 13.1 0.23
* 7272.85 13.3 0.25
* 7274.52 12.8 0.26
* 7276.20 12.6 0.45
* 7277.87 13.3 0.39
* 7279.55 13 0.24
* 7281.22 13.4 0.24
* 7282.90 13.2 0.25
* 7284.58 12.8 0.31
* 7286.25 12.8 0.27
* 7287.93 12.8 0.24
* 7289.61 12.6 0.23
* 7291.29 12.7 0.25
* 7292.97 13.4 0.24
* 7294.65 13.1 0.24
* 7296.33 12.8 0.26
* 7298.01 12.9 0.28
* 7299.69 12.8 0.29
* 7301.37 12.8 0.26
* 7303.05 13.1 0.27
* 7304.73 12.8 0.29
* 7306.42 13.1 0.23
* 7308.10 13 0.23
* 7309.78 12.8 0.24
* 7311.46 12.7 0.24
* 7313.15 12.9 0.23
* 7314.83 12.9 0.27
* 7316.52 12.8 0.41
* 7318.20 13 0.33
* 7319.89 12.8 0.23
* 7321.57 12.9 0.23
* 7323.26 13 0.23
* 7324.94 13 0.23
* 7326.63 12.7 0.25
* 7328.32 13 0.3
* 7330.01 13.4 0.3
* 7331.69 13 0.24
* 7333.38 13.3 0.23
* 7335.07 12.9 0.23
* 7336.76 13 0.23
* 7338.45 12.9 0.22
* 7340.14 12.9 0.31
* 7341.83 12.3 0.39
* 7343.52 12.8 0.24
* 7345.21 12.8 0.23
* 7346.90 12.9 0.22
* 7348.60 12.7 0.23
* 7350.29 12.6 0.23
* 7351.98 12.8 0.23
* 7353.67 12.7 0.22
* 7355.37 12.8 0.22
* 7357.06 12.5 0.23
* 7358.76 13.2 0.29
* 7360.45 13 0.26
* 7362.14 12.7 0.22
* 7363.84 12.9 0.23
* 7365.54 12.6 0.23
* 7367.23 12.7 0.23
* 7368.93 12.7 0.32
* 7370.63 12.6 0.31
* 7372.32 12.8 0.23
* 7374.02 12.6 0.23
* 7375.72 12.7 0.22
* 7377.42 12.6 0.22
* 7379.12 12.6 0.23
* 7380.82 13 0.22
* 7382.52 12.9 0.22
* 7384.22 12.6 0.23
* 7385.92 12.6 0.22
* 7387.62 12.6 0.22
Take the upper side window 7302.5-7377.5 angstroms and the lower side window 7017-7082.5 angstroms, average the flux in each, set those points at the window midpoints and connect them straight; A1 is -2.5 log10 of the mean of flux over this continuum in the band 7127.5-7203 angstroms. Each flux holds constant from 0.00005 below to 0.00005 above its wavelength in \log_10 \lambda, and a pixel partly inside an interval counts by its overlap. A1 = 0.00 mag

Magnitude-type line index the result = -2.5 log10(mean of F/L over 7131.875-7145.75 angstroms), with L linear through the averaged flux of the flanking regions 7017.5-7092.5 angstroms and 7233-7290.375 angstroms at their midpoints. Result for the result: 0.00 mag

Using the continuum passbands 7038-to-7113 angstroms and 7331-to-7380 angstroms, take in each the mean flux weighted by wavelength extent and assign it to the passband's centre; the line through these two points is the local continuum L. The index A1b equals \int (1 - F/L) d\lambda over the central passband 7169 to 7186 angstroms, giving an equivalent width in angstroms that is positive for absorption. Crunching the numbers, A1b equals -0.2 angstroms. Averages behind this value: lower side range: 13.6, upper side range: 12.8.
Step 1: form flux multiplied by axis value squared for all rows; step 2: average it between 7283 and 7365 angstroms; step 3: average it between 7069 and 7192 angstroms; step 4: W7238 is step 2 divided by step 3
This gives 1.01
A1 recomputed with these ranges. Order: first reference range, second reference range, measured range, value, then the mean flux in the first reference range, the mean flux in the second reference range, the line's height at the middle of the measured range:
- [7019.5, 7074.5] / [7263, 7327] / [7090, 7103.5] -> 0.00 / 13.7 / 13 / 13.6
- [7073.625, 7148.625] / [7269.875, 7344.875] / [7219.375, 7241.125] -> 0.01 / 13.5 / 12.9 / 13.2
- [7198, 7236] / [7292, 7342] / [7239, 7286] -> 0.00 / 13.2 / 12.9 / 13.1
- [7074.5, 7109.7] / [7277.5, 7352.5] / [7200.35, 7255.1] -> 0.00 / 13.6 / 12.9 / 13.2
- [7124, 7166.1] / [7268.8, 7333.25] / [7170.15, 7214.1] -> -0.01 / 13.4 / 13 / 13.3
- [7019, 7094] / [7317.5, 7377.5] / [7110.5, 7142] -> 0.00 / 13.7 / 12.8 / 13.5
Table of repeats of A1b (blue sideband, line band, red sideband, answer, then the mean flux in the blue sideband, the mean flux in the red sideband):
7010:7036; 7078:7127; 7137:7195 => 0.2 angstroms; 13.9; 13.4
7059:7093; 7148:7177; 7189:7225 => 0.0 angstroms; 13.6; 13.3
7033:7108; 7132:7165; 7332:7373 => 0.1 angstroms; 13.6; 12.8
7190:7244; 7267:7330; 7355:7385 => 0.0 angstroms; 13.2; 12.7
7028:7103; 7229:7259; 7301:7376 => 0.3 angstroms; 13.7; 12.8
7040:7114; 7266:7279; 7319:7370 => 0.0 angstroms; 13.6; 12.8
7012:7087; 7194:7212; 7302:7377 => 0.0 angstroms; 13.7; 12.8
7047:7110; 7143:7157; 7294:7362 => 0.0 angstroms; 13.6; 12.9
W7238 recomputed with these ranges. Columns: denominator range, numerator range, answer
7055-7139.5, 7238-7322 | 1.01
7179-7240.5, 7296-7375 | 1.01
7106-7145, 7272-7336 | 1.01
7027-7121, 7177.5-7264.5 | 1.01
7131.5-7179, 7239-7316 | 1.00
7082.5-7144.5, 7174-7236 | 1.01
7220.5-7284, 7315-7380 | 1.01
